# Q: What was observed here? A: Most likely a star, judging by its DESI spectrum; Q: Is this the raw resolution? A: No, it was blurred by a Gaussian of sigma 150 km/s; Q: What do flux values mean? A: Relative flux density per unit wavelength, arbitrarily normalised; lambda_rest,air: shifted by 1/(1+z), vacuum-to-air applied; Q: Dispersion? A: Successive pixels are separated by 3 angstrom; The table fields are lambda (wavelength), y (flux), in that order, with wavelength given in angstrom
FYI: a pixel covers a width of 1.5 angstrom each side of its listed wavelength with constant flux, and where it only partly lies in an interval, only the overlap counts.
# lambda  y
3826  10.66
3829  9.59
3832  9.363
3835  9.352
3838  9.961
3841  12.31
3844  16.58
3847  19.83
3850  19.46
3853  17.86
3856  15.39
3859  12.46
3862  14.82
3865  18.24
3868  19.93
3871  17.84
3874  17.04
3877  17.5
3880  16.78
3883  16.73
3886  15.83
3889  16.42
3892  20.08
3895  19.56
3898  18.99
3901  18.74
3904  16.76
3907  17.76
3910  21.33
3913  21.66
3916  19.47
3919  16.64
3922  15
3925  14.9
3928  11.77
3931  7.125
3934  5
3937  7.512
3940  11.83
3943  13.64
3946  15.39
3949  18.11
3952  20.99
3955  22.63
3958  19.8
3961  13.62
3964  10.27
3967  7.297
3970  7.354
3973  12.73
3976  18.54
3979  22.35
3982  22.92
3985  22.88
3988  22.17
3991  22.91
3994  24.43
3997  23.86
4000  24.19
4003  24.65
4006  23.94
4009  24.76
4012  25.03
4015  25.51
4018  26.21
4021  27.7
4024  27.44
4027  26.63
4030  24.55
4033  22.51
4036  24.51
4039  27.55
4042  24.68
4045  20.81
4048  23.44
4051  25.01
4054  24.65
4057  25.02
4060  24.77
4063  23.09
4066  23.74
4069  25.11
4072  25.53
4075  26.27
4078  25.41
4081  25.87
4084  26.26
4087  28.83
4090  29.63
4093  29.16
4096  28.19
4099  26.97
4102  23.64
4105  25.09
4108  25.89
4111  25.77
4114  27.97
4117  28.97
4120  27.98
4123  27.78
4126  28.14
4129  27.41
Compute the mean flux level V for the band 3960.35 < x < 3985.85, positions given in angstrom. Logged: 15.2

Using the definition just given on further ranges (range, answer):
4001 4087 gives 25.1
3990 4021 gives 24.7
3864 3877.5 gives 18.2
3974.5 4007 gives 23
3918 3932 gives 13.2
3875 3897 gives 17.6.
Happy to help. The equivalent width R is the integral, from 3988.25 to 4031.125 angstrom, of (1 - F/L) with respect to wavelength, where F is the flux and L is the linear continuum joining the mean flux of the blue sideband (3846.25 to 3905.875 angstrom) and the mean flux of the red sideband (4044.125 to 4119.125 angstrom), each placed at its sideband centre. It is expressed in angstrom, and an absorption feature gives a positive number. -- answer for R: -3.93 angstrom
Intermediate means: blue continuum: 17.5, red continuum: 25.9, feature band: 25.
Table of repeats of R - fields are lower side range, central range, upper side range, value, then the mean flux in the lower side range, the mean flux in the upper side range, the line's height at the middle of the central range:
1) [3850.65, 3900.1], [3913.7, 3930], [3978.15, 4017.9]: 3.4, 17.3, 23.9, 19.8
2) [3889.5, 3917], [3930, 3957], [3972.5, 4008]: 9.1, 19.3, 22.4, 20.7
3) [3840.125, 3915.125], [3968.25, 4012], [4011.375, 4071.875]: 2.7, 17.7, 24.9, 22.6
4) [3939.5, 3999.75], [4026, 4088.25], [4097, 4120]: -4.4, 17.9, 26.5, 23.3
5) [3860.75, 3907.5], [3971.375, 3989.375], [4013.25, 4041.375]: 2.3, 17.7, 25.8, 23.1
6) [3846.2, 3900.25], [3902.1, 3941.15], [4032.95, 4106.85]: 9.8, 17.5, 25.5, 19.4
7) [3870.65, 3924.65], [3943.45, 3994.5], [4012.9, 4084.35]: 8.8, 17.9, 25.1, 21.3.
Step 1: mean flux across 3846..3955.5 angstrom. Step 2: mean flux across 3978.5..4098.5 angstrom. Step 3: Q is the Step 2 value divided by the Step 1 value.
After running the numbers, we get 1.53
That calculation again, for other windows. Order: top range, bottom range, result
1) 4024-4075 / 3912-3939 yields 1.89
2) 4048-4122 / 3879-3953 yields 1.65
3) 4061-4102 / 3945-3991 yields 1.52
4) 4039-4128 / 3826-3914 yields 1.59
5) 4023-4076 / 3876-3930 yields 1.42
